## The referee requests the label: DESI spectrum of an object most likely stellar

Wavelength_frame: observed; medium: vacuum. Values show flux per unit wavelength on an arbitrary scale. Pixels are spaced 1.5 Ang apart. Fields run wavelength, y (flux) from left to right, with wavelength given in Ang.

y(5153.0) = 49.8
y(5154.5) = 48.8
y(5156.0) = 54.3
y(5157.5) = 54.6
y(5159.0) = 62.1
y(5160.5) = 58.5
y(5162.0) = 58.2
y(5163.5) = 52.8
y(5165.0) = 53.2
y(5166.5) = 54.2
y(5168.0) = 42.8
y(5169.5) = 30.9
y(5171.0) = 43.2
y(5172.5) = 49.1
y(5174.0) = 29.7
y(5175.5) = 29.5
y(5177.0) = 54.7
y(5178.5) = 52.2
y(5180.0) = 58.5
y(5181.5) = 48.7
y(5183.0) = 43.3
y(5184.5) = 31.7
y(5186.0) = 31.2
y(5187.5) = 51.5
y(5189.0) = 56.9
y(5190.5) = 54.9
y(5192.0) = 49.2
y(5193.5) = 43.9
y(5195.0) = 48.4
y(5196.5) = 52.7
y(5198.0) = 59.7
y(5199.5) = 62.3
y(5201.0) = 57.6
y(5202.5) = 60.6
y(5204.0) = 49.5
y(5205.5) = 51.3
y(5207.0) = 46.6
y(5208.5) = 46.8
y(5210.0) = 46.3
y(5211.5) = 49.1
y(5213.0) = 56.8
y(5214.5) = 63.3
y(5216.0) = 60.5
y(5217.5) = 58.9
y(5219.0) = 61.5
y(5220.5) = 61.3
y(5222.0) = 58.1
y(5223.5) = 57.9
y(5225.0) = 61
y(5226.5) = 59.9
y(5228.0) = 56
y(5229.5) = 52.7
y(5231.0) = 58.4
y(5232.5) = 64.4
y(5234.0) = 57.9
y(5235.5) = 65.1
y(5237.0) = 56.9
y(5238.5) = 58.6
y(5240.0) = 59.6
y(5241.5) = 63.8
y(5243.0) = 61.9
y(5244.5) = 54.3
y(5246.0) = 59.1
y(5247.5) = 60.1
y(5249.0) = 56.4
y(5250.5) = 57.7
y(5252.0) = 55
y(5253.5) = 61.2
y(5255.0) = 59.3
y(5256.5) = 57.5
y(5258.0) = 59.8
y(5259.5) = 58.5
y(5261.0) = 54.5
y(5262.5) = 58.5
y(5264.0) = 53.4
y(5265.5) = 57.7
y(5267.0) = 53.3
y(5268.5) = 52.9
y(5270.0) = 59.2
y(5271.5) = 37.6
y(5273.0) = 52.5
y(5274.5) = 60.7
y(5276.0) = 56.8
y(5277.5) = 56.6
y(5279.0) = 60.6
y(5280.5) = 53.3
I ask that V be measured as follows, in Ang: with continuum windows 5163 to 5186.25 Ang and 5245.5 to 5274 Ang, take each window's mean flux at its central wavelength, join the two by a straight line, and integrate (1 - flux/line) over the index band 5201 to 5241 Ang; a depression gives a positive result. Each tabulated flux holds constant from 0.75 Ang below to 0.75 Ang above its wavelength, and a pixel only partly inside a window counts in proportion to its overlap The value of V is -4.9 Ang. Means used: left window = 44.3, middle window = 56.9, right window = 56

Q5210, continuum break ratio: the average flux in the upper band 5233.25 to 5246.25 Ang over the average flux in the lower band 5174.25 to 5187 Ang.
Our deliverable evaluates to 1.4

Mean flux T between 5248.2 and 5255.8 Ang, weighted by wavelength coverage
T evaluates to 57.9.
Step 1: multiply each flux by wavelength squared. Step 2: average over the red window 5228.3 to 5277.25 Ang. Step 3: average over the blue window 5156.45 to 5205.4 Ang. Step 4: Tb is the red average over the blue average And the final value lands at 1.19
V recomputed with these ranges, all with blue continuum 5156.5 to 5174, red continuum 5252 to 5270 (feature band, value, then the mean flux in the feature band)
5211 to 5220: -0.84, 58.7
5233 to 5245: -1.00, 60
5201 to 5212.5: 0.51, 50.7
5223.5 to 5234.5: -0.79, 58.6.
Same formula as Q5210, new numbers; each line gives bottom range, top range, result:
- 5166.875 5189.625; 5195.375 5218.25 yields 1.25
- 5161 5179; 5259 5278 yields 1.19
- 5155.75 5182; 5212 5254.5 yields 1.20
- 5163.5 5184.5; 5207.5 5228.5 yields 1.26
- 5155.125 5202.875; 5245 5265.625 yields 1.16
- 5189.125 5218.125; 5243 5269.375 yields 1.07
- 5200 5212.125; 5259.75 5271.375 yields 1.07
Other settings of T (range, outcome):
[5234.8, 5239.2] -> 60.2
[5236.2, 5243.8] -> 60.2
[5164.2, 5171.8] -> 44.9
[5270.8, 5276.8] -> 52.1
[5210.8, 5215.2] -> 56.4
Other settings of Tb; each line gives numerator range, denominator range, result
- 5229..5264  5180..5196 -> 1.29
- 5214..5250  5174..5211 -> 1.23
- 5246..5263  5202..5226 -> 1.06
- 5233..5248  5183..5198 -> 1.29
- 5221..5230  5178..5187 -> 1.33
